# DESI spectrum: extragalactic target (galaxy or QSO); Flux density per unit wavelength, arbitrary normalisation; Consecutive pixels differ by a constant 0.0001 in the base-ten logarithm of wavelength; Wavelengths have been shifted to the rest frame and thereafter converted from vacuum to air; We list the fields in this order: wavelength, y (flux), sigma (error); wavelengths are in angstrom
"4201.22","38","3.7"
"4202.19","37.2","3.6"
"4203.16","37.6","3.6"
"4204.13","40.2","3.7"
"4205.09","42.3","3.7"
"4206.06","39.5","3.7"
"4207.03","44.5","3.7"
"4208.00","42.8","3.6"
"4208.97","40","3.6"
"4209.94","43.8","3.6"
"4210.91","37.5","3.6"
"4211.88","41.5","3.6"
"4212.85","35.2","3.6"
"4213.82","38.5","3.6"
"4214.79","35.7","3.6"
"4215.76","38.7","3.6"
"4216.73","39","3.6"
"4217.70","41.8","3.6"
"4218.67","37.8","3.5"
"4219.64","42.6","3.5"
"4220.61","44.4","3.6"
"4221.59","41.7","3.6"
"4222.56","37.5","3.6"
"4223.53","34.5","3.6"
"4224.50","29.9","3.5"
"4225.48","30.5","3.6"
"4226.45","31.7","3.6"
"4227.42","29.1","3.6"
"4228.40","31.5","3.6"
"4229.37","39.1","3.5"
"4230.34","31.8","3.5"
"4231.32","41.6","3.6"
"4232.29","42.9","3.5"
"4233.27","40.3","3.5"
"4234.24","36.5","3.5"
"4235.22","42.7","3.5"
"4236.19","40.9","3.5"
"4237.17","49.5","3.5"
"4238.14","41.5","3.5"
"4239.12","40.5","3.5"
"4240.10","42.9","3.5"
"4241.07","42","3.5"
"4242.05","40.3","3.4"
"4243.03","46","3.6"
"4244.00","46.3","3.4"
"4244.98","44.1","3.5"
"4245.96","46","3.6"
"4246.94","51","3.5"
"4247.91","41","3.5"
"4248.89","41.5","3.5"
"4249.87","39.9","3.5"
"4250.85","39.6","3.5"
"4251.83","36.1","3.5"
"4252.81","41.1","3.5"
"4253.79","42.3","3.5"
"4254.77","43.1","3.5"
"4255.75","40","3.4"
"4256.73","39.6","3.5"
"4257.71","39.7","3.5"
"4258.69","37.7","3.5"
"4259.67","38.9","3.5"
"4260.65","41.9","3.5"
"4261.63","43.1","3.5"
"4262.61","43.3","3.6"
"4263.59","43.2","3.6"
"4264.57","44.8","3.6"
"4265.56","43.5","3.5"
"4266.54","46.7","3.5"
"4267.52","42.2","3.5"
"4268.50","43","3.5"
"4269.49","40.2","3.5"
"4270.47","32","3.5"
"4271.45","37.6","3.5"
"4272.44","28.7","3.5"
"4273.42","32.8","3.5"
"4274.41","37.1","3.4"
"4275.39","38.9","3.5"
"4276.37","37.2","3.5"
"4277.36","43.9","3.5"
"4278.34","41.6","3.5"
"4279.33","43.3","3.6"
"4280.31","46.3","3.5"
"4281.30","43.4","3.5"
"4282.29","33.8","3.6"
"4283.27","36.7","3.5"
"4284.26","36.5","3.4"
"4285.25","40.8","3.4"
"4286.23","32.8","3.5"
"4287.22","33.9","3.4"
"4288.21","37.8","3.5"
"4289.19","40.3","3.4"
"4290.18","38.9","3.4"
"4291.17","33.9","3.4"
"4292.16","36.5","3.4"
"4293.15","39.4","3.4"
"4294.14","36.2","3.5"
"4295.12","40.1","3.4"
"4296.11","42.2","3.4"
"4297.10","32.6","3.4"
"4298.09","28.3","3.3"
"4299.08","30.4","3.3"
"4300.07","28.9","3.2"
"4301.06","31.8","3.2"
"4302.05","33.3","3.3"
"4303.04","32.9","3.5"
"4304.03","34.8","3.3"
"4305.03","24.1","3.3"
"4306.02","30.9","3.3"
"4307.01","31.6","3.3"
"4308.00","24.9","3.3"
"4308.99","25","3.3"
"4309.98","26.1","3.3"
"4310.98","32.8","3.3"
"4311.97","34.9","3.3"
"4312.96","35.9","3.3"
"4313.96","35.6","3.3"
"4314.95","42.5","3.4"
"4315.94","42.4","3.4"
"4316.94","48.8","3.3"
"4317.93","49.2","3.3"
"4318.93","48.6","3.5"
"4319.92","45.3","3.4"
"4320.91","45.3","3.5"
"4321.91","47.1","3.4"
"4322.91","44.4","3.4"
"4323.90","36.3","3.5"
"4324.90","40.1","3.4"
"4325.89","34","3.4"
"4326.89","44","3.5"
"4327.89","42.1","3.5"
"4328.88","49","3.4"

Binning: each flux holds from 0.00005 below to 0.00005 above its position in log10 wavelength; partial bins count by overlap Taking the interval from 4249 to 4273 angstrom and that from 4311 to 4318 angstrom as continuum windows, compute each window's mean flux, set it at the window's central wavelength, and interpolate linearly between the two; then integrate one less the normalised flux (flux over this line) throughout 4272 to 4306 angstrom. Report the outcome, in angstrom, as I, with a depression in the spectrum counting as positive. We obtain 3.5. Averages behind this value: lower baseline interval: 40.3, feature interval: 36.1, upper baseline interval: 40.3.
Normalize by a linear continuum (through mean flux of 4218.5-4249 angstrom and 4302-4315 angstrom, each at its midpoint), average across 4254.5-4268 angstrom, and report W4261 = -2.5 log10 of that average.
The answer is -0.14 mag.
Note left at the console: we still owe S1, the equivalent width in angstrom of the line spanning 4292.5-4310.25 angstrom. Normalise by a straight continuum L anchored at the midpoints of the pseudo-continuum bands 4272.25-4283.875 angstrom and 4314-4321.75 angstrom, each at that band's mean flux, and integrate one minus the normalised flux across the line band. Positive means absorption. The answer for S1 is 4.4 angstrom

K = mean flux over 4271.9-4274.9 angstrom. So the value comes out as 32.9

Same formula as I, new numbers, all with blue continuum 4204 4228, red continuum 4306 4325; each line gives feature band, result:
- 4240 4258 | -1.79 angstrom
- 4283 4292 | 0.39 angstrom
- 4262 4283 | -0.91 angstrom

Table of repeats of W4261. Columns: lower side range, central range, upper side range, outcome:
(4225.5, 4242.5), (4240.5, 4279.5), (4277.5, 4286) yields -0.038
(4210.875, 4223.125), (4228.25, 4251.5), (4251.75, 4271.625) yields -0.039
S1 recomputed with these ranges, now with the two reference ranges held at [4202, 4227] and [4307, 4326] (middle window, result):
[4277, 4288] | -0.1 angstrom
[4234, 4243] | -0.8 angstrom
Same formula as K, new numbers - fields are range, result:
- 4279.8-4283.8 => 40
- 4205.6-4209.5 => 41.7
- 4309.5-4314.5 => 33.1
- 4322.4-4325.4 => 40.3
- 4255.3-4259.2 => 39.3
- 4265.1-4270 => 43.1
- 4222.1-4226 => 33.1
